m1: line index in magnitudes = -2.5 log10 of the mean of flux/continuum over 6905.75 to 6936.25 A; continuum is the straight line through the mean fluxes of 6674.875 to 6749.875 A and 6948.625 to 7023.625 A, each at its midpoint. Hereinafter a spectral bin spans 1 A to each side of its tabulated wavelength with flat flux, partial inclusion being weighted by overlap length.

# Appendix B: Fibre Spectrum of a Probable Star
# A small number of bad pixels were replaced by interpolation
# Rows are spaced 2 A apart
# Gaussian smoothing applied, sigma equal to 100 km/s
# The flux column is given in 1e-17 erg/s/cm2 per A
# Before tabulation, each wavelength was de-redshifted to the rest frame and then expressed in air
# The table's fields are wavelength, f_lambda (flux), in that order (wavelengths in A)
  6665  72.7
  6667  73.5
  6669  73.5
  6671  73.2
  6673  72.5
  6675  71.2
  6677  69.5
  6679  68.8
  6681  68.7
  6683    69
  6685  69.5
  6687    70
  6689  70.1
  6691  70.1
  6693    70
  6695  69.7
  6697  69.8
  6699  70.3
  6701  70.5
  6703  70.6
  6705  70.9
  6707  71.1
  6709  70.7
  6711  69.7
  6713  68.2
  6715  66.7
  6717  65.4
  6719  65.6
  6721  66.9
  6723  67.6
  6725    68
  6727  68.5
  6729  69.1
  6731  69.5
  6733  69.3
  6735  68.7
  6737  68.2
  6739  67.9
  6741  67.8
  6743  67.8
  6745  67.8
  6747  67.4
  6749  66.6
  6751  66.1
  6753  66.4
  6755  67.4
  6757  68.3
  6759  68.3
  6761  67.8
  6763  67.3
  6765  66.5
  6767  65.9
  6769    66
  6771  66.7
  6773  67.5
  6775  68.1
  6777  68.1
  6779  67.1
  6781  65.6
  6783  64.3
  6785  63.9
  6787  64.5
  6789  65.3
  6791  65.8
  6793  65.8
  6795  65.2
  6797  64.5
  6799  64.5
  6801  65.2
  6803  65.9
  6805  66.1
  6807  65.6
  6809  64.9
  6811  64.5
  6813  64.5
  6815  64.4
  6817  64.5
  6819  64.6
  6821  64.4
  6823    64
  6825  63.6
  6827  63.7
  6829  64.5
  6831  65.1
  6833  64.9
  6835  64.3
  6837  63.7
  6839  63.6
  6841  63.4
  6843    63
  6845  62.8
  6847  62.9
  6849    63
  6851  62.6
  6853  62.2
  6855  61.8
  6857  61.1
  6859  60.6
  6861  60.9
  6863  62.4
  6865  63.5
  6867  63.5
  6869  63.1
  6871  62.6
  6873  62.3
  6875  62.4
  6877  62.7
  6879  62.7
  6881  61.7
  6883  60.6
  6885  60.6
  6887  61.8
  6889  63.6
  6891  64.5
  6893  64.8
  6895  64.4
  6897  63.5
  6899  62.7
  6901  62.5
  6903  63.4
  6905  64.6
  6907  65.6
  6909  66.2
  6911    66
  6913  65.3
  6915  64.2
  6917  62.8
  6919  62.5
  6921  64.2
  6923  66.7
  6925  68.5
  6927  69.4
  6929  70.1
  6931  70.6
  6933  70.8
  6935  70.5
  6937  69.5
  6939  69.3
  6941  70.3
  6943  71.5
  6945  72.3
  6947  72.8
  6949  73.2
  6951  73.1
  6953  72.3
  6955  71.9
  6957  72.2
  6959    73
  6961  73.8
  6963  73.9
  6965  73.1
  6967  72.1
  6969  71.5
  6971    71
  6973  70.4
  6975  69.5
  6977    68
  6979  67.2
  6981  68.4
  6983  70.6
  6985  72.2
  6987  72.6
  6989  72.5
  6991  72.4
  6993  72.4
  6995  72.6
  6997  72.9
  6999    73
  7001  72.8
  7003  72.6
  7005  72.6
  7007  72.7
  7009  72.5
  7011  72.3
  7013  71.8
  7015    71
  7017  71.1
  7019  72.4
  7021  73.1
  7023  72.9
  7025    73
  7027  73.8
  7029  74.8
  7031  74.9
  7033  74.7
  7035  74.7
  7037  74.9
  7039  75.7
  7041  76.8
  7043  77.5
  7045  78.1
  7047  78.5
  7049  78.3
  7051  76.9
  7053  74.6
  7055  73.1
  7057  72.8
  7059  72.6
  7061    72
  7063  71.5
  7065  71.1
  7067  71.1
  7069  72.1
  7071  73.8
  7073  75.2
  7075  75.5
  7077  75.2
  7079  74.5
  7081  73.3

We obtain 0.07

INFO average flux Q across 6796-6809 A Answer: 65.3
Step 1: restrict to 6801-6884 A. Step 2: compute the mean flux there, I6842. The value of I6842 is 63.4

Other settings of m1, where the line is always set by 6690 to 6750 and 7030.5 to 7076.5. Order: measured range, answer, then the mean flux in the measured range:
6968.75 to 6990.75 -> 0.04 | 70.4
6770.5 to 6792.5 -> 0.06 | 66.1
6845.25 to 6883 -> 0.15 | 62.3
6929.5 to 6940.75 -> 0.04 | 70.1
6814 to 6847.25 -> 0.11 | 64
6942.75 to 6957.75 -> 0.00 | 72.5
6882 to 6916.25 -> 0.13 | 63.8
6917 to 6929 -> 0.09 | 66.3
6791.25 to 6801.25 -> 0.08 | 65.1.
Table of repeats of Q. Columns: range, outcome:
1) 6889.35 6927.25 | 64.7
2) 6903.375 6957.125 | 68.6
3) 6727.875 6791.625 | 67.1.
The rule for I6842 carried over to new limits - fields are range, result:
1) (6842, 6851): 62.9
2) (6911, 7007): 70.5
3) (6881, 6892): 62.2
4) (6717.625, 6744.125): 68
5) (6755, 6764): 67.9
